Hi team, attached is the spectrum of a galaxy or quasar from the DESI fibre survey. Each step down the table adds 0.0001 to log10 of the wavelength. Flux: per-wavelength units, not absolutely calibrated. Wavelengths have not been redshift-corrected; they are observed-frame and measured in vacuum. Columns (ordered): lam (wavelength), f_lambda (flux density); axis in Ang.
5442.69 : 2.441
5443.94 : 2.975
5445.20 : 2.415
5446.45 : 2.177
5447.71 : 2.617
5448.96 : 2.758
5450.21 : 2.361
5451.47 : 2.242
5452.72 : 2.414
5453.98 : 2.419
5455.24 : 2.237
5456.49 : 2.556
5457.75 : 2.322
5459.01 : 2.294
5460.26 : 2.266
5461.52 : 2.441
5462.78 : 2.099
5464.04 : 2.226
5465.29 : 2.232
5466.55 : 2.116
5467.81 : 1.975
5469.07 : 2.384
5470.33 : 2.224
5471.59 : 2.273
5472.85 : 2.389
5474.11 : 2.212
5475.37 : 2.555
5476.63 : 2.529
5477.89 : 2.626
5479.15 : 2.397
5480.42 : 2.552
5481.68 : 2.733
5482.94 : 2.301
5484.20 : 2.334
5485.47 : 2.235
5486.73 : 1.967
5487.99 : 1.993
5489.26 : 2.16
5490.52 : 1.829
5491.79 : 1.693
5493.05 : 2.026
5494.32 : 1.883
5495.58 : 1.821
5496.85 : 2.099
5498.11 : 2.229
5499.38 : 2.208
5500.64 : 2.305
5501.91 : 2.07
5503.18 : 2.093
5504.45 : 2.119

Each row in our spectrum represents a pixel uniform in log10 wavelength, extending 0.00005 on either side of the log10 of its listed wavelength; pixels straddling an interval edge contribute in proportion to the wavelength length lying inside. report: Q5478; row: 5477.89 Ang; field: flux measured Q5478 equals 2.626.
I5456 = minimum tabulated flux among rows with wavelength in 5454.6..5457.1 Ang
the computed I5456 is 2.237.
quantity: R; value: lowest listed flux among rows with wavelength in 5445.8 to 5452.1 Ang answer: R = 2.177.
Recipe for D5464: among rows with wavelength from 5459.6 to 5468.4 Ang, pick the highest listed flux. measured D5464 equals 2.441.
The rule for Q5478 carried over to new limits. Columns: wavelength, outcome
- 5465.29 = 2.232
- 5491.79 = 1.693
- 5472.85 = 2.389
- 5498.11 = 2.229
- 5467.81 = 1.975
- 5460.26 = 2.266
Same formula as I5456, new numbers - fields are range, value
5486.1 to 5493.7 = 1.693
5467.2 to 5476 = 1.975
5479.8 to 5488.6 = 1.967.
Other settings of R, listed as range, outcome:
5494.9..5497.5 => 1.821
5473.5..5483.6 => 2.212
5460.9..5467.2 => 2.099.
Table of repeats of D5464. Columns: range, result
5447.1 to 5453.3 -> 2.758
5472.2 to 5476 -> 2.555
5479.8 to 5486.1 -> 2.733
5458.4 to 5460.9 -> 2.294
